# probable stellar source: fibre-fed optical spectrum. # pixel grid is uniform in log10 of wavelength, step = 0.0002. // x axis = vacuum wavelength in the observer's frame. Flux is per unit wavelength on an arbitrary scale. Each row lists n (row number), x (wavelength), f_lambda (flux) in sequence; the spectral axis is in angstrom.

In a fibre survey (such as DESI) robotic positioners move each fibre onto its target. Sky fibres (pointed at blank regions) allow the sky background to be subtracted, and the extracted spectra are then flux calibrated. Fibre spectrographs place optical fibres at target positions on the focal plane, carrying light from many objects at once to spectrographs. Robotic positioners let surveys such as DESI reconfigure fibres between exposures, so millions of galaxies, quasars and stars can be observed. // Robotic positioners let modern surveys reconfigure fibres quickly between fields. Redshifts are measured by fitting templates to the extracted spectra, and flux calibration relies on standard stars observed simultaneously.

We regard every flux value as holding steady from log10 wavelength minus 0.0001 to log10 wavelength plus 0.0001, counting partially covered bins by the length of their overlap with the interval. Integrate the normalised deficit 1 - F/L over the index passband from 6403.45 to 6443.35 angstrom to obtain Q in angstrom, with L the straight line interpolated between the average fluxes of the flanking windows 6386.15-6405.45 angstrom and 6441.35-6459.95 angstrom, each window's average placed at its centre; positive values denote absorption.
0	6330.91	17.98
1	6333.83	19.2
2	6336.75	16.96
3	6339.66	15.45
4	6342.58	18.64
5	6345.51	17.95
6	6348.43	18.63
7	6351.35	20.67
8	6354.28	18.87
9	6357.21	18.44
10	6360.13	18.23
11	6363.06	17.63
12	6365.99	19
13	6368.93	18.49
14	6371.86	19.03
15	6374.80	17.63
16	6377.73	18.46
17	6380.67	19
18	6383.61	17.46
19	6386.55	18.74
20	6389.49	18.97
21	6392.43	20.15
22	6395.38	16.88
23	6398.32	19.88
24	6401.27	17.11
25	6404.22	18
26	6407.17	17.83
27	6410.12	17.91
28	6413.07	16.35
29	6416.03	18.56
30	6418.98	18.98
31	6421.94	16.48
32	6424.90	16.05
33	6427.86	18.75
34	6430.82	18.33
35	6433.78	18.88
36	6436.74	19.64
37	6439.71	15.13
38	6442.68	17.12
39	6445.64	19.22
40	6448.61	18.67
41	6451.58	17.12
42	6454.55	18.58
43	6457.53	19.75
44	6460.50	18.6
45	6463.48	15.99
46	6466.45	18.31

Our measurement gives 1.6 angstrom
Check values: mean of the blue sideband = 18.5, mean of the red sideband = 18.4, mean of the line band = 17.7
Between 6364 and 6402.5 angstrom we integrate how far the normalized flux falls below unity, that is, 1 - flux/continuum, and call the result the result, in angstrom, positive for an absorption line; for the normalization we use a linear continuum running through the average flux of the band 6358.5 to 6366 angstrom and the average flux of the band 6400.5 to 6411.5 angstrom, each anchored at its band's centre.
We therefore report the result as -1.18 angstrom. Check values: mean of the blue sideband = 18.2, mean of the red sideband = 17.7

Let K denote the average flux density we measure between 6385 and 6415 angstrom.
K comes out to 18.2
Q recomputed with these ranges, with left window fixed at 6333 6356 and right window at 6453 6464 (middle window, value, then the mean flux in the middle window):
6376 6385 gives 0.0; 18.3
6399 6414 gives 0.6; 17.6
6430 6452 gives 0.4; 18.1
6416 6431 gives 0.5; 17.8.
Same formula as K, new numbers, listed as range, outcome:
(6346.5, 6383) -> 18.6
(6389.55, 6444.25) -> 17.9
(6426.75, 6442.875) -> 18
